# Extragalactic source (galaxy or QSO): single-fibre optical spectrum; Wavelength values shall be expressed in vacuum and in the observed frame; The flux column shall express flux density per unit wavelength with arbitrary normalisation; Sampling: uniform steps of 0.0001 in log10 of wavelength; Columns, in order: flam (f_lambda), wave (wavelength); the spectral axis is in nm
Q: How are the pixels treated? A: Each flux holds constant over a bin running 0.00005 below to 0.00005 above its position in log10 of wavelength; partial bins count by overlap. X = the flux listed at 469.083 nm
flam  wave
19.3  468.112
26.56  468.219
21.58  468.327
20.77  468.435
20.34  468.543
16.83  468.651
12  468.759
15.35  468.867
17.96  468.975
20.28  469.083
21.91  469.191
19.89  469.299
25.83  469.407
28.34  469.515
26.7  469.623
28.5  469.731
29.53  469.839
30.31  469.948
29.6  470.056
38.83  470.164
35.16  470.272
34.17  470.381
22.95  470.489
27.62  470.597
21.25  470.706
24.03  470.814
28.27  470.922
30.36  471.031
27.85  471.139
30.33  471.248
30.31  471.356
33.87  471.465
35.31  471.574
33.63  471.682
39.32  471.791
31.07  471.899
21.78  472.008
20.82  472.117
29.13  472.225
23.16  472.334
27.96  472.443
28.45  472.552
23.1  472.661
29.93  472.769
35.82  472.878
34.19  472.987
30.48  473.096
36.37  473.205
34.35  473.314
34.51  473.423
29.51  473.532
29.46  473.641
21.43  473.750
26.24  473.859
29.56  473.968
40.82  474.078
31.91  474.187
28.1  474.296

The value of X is 20.28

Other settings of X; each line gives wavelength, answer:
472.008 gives 21.78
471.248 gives 30.33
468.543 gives 20.34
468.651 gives 16.83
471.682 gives 33.63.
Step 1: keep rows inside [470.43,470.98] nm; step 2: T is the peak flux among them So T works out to 28.27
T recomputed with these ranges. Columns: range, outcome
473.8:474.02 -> 29.56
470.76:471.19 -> 30.36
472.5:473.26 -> 36.37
